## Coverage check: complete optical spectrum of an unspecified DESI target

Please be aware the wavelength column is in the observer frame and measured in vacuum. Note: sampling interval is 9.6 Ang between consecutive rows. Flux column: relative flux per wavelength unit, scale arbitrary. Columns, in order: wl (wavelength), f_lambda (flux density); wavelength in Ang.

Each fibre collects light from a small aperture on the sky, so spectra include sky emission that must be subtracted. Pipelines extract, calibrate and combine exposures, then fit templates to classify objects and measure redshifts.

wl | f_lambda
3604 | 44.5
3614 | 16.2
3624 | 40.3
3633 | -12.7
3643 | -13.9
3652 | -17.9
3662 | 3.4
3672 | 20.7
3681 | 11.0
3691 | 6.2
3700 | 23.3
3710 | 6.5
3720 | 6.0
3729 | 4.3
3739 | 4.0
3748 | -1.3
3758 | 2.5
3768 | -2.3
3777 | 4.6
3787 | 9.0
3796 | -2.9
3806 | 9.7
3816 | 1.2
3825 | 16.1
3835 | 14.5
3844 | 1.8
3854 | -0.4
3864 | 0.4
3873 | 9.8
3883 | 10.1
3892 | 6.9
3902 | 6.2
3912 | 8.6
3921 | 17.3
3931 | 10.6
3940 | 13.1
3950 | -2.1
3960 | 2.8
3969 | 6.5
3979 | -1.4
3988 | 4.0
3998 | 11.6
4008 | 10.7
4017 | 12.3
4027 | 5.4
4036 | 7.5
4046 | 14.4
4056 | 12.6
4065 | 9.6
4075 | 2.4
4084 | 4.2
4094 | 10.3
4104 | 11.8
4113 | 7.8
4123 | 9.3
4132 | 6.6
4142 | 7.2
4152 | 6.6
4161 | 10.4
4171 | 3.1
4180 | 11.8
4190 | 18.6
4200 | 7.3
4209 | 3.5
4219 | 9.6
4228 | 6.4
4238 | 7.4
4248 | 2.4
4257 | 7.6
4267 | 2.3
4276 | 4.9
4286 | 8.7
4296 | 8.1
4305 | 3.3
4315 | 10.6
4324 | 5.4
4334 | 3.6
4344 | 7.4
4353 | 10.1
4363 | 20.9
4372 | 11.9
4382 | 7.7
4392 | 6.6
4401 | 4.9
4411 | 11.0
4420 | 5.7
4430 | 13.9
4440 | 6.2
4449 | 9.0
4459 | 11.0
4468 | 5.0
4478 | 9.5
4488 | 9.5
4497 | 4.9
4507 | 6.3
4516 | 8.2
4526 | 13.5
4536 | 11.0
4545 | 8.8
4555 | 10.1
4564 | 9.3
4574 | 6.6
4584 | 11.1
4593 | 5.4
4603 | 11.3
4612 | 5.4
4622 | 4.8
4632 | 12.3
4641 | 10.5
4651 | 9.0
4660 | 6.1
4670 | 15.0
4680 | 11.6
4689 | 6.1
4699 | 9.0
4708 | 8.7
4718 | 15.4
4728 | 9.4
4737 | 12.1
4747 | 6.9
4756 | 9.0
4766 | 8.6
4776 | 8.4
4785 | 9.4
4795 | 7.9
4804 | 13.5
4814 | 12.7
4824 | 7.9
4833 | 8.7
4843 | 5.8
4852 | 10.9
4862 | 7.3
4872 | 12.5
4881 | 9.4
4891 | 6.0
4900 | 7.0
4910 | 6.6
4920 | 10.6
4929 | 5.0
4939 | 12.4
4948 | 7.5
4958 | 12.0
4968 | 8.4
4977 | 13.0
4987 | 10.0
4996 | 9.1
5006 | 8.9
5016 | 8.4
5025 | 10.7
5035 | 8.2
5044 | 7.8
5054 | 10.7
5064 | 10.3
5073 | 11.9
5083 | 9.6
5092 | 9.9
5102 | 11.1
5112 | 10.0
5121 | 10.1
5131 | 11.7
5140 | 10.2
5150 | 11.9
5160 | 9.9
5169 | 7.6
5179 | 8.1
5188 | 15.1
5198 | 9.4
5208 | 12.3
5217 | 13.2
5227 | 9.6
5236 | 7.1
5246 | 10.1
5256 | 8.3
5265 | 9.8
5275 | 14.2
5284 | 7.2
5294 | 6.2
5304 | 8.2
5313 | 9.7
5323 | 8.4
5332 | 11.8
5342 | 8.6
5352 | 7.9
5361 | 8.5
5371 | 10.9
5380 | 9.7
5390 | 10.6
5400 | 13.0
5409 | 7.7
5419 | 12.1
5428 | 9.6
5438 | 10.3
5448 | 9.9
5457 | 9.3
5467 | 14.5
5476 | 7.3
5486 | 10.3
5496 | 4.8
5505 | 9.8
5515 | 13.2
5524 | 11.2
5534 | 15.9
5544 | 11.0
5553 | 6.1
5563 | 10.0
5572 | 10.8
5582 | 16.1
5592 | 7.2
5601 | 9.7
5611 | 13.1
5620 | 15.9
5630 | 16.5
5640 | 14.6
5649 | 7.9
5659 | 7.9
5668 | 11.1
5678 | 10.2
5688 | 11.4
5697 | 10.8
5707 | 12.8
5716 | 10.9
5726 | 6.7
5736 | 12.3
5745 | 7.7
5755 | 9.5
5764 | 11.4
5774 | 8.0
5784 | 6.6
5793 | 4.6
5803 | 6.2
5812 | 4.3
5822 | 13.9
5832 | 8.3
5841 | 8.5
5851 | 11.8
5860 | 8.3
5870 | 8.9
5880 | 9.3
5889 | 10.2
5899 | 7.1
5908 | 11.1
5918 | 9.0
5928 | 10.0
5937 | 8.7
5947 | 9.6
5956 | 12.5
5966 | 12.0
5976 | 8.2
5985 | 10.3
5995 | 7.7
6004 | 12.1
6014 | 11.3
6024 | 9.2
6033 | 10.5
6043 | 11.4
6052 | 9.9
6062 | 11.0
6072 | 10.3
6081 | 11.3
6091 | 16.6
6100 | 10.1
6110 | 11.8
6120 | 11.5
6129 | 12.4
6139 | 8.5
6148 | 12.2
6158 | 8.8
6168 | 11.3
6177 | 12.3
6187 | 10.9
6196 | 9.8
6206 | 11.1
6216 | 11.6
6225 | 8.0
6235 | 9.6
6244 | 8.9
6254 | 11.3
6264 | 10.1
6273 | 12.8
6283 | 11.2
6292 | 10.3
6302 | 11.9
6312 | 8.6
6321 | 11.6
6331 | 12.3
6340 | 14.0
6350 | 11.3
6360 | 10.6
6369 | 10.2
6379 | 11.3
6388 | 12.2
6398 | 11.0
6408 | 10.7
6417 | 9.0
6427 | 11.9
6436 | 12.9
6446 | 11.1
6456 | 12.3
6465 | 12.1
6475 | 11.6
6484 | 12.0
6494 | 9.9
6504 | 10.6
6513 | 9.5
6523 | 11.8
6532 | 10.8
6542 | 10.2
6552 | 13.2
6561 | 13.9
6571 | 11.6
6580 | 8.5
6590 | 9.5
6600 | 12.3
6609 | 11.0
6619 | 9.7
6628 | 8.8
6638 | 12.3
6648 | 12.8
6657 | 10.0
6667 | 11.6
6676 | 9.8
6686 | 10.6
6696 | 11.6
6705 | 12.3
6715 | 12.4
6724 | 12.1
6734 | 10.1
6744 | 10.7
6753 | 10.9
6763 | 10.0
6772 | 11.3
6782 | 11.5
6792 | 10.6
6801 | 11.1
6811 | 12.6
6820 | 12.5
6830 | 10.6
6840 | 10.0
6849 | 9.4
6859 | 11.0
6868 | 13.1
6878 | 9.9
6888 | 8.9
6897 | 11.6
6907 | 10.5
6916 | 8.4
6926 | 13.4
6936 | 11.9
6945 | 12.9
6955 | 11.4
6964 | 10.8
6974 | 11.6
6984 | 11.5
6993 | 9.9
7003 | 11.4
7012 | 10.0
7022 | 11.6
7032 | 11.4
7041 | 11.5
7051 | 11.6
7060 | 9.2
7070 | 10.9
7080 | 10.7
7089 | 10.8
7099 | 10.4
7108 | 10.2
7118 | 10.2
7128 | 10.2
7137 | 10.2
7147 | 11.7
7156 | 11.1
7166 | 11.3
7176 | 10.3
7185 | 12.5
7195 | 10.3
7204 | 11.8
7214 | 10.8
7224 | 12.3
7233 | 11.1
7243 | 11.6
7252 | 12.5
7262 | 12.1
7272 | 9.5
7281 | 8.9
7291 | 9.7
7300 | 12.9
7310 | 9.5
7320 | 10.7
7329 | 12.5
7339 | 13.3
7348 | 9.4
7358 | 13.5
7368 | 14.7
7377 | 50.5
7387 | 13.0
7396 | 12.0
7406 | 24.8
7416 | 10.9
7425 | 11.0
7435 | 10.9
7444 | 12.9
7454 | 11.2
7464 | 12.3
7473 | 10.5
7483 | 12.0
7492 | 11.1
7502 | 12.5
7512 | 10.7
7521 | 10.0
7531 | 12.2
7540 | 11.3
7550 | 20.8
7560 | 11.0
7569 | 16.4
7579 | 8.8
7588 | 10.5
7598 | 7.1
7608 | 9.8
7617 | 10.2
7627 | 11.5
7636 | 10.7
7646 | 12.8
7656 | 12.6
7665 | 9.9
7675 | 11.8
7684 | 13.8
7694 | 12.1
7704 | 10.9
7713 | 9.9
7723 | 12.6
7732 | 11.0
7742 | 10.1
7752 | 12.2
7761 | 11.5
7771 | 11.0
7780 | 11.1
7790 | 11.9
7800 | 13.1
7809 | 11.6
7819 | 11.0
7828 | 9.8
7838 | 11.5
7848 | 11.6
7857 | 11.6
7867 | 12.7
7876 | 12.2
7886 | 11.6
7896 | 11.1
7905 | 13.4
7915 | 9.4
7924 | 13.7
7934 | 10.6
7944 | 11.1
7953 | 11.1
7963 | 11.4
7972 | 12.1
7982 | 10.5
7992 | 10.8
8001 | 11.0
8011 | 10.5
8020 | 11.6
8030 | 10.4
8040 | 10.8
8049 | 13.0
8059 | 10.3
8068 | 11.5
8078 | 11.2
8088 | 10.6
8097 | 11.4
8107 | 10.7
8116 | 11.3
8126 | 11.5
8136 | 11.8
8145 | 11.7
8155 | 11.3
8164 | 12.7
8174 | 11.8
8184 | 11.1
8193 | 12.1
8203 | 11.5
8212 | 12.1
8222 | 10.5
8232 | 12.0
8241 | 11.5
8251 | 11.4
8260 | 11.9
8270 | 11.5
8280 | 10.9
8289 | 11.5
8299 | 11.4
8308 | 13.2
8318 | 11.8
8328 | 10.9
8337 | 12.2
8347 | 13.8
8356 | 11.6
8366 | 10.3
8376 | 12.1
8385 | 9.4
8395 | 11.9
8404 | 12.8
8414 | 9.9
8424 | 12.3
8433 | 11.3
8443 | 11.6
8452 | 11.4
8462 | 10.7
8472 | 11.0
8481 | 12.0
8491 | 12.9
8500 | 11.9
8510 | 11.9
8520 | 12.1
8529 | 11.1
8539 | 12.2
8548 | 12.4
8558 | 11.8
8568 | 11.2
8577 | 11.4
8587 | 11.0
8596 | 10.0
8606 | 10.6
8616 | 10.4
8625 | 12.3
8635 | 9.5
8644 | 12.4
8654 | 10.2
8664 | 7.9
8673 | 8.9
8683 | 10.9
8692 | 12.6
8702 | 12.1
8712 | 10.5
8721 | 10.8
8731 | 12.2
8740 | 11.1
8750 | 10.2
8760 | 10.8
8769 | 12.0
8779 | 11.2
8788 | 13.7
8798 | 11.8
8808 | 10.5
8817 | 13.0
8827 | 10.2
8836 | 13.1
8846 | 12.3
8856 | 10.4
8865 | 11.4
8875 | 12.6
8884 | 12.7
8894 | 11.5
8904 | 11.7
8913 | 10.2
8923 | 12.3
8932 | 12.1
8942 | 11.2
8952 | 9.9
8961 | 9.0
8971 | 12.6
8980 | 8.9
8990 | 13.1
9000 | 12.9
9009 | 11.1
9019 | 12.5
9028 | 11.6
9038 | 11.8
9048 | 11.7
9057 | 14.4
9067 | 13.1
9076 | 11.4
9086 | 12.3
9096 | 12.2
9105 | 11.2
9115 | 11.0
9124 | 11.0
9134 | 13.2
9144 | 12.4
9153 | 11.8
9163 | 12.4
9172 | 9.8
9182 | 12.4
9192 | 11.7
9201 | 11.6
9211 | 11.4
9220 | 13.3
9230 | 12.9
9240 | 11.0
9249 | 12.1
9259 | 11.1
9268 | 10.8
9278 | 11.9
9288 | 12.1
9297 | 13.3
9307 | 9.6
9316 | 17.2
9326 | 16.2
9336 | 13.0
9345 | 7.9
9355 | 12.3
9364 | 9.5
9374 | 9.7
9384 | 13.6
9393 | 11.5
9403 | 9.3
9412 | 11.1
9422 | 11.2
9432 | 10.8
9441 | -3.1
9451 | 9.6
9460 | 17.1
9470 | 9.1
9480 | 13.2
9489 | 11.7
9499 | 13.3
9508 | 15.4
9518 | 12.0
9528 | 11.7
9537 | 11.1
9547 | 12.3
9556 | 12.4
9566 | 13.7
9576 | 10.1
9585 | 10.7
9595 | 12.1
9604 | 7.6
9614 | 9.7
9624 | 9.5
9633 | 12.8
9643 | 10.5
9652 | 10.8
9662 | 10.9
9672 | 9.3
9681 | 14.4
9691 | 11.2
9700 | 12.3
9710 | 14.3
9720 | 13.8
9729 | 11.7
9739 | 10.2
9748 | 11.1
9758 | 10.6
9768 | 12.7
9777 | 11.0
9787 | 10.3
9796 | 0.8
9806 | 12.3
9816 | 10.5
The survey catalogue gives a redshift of 0.124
